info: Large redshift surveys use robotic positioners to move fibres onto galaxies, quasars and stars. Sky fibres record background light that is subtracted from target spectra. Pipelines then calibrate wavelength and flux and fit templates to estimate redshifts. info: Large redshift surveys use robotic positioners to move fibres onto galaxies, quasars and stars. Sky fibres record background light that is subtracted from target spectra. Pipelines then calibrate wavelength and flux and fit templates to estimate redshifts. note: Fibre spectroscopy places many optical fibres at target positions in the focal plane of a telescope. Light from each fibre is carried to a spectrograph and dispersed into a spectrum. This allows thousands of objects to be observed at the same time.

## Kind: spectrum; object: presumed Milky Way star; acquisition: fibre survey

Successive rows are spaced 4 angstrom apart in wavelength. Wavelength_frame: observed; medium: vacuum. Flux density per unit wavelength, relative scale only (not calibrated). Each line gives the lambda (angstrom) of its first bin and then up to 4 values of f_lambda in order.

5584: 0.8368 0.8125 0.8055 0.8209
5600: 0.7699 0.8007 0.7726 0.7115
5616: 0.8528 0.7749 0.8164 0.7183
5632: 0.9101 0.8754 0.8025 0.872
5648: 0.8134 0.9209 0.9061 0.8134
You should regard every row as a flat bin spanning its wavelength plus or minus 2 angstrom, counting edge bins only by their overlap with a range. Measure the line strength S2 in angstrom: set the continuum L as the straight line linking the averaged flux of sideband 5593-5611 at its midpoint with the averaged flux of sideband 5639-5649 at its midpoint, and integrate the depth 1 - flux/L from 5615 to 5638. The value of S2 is -0.3 angstrom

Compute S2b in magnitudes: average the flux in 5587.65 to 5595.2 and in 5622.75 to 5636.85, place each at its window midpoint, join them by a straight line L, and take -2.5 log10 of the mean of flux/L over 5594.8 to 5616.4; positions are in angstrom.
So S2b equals 0.05 mag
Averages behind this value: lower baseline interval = 0.81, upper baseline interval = 0.827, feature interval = 0.782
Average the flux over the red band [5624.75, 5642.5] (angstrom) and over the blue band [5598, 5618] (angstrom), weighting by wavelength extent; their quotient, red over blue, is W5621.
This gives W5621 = 1.06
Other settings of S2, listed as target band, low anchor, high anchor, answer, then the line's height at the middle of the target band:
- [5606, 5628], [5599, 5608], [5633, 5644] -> 0.8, 0.81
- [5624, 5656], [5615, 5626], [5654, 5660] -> 0.0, 0.845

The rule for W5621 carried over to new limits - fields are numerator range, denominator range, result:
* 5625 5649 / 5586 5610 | 1.04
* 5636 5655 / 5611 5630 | 1.10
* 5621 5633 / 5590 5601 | 1.00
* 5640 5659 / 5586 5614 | 1.10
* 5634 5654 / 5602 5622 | 1.10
